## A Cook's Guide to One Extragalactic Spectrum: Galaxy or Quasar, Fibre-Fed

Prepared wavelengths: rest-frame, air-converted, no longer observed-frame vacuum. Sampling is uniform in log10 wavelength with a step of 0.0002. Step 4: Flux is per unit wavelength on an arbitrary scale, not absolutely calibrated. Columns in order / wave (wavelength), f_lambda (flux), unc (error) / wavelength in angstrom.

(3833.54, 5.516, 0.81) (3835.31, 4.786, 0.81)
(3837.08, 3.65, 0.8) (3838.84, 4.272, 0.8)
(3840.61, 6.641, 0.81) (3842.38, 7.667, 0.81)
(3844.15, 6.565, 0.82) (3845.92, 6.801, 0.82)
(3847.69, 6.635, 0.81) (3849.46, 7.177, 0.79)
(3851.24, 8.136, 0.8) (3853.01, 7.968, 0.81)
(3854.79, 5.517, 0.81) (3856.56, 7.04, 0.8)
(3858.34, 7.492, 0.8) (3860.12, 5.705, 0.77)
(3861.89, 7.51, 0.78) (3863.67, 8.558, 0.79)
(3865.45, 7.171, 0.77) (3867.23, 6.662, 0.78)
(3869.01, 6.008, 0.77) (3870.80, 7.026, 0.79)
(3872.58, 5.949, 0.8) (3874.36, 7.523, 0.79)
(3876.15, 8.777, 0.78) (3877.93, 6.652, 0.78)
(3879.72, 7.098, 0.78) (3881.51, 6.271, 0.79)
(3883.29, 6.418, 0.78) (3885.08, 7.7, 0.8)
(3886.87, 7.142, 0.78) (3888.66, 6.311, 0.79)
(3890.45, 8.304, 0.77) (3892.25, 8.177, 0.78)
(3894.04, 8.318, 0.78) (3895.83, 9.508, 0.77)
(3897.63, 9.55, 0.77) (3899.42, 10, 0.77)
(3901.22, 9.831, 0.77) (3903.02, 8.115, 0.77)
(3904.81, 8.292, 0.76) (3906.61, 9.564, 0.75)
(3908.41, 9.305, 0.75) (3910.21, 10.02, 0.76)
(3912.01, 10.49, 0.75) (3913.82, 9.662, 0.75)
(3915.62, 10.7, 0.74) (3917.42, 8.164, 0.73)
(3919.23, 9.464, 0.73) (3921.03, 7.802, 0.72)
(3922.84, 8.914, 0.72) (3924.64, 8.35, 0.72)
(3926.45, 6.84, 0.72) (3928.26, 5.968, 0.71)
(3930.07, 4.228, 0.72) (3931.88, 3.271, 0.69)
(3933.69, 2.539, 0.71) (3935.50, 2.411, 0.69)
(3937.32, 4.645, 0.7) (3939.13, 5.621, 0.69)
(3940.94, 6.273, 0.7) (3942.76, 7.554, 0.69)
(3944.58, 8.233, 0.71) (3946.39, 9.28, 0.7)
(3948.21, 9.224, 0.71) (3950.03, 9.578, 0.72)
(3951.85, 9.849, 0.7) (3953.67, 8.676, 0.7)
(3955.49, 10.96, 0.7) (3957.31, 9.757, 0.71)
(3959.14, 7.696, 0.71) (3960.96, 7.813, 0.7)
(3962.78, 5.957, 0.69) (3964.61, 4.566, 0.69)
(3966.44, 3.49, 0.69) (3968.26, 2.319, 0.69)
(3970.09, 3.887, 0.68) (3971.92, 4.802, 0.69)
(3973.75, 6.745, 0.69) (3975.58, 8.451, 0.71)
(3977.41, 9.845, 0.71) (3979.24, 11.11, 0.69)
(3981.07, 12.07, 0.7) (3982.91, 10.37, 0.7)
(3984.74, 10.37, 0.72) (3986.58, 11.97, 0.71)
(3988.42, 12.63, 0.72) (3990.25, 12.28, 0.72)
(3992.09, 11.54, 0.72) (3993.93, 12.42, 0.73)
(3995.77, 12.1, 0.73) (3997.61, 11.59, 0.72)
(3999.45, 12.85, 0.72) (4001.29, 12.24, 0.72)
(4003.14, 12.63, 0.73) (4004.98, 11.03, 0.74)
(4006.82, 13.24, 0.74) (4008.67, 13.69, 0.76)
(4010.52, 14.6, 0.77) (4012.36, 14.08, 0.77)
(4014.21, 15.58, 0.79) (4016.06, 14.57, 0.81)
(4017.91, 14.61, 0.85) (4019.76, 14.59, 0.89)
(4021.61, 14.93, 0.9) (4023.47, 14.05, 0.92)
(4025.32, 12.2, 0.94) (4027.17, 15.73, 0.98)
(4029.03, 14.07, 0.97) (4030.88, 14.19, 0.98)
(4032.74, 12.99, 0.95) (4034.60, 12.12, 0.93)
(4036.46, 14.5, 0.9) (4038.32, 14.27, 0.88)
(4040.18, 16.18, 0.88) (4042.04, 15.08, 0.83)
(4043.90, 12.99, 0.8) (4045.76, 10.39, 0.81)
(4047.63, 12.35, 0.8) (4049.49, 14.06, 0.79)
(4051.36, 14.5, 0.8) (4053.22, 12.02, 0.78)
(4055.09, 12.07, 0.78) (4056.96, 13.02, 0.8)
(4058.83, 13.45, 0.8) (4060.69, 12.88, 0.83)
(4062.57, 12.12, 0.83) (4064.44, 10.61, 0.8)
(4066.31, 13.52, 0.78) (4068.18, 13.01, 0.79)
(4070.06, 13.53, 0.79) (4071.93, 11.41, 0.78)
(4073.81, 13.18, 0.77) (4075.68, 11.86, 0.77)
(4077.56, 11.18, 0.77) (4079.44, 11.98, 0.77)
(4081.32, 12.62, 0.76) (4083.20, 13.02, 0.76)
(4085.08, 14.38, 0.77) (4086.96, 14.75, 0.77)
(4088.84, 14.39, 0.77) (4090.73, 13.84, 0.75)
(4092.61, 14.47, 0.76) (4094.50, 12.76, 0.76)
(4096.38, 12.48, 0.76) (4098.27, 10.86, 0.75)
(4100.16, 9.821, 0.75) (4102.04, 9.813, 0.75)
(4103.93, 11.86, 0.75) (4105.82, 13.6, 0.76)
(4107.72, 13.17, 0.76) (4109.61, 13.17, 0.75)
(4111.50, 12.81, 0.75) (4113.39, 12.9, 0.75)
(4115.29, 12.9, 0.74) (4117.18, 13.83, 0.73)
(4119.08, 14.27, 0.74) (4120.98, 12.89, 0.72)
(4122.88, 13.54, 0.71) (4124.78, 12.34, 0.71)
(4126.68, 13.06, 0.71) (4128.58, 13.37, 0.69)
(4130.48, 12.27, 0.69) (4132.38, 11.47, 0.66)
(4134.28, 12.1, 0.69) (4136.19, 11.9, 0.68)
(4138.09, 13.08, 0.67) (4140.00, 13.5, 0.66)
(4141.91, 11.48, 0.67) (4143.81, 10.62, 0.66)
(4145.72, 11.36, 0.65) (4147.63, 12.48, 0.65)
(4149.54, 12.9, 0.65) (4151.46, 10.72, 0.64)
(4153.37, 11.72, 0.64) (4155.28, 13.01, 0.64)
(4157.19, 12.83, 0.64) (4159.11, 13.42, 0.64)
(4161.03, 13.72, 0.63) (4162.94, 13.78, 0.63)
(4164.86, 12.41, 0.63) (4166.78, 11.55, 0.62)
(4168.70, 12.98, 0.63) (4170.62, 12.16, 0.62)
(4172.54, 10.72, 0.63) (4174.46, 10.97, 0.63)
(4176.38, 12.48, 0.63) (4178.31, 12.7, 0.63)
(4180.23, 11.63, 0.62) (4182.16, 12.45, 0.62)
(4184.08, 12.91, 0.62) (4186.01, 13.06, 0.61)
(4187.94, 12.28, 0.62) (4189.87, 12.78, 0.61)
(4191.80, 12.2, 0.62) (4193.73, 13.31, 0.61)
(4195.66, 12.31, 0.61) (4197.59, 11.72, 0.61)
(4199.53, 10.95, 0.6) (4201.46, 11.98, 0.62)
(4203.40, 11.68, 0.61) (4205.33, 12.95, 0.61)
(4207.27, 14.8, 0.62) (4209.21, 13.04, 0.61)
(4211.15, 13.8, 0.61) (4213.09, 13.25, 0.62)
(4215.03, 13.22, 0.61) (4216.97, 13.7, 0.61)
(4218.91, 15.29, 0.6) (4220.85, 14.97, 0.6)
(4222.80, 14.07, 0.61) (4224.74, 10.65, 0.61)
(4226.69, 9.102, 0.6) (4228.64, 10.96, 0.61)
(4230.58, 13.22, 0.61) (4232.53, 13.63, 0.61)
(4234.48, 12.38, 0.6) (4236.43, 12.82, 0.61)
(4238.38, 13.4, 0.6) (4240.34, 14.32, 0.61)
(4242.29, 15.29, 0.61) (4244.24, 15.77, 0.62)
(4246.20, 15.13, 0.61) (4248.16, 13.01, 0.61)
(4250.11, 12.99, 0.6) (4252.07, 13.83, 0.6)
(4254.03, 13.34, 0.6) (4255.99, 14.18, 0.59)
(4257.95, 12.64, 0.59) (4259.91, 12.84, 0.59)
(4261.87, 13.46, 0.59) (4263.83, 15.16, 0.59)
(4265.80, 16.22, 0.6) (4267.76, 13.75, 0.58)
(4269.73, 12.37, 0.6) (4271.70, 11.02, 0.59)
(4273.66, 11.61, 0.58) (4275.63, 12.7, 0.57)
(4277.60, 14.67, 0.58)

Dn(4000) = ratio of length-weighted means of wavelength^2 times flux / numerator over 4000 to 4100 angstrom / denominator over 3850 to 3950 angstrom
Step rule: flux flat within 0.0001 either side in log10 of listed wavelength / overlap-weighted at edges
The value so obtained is 1.9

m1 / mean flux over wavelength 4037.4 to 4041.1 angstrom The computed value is 15.2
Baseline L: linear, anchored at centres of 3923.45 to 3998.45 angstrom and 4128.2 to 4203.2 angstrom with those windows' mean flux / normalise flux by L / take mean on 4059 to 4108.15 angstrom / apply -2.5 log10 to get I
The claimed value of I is -0.192 mag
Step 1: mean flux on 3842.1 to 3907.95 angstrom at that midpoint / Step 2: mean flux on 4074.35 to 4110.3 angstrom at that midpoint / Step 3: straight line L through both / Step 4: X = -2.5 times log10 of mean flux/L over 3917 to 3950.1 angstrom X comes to 0.32 mag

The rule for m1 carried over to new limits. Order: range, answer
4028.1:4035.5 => 13.3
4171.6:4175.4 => 10.9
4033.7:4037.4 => 13.3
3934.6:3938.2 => 3.51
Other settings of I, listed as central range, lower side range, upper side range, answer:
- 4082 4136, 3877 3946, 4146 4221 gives -0.14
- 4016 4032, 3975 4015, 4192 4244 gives -0.17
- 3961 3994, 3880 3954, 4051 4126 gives 0.14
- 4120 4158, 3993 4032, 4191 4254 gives 0.08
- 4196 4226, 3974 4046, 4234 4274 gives 0.04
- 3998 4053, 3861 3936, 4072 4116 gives -0.25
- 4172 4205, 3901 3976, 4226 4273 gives 0.00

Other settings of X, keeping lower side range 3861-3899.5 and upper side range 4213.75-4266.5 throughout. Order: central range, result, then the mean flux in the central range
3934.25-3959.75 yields 0.119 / 7.77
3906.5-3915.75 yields -0.228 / 9.92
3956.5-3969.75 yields 0.459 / 5.82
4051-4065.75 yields -0.193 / 12.5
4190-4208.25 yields 0.034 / 12.4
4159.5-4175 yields -0.005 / 12.4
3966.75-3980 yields 0.359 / 6.54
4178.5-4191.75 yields 0.009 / 12.5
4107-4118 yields -0.154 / 13.1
